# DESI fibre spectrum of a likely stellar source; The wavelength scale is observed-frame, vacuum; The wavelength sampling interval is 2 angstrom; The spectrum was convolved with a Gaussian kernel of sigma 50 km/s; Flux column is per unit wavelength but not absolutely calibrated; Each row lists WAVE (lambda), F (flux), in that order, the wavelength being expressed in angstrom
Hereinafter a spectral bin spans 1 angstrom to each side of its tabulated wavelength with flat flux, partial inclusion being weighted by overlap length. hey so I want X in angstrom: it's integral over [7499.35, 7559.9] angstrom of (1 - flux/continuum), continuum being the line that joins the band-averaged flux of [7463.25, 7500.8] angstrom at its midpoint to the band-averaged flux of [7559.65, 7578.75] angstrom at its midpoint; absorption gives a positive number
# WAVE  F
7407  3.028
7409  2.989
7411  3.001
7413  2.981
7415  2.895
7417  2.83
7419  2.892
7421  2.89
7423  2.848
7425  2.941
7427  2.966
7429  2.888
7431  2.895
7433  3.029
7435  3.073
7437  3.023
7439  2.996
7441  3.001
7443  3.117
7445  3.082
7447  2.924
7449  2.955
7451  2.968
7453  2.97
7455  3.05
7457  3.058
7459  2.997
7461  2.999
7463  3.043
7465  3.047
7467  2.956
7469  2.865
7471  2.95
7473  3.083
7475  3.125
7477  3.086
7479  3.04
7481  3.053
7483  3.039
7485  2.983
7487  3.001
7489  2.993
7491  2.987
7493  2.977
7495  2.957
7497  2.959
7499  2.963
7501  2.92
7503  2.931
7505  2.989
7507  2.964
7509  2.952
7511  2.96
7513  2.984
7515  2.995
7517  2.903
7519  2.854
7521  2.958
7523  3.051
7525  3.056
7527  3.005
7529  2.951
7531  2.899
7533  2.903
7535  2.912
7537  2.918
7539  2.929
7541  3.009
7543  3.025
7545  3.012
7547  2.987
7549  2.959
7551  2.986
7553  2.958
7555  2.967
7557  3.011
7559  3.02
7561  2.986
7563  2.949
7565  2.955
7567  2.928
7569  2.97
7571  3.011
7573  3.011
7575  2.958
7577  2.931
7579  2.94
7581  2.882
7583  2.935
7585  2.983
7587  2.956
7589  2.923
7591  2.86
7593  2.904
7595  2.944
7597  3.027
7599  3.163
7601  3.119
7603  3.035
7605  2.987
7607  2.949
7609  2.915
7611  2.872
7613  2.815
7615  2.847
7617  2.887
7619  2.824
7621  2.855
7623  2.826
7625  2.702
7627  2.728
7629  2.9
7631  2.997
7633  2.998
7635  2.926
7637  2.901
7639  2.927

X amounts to 0.4 angstrom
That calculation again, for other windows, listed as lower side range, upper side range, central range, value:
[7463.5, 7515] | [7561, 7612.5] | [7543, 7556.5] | -0.04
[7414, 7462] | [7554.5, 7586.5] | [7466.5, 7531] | -0.33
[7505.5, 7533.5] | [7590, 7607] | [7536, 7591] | 0.35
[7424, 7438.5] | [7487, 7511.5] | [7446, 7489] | -0.58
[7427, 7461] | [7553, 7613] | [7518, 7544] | 0.17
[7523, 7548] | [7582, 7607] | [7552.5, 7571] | 0.02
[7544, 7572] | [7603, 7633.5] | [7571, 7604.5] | -0.53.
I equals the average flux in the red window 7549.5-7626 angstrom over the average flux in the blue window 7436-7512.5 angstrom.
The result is 0.98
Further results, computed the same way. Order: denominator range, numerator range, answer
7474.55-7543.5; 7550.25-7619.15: 0.99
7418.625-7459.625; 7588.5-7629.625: 0.98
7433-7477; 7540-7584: 0.99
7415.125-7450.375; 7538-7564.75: 1.01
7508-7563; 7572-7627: 0.99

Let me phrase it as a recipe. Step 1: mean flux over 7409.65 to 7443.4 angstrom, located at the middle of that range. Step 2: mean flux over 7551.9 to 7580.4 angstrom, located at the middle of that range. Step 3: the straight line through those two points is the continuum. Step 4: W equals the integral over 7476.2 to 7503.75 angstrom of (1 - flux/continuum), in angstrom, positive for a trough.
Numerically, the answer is -0.3 angstrom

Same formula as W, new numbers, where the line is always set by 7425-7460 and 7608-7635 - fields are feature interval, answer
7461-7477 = -0.2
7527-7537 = 0.0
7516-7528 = -0.1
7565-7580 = -0.3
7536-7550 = -0.3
